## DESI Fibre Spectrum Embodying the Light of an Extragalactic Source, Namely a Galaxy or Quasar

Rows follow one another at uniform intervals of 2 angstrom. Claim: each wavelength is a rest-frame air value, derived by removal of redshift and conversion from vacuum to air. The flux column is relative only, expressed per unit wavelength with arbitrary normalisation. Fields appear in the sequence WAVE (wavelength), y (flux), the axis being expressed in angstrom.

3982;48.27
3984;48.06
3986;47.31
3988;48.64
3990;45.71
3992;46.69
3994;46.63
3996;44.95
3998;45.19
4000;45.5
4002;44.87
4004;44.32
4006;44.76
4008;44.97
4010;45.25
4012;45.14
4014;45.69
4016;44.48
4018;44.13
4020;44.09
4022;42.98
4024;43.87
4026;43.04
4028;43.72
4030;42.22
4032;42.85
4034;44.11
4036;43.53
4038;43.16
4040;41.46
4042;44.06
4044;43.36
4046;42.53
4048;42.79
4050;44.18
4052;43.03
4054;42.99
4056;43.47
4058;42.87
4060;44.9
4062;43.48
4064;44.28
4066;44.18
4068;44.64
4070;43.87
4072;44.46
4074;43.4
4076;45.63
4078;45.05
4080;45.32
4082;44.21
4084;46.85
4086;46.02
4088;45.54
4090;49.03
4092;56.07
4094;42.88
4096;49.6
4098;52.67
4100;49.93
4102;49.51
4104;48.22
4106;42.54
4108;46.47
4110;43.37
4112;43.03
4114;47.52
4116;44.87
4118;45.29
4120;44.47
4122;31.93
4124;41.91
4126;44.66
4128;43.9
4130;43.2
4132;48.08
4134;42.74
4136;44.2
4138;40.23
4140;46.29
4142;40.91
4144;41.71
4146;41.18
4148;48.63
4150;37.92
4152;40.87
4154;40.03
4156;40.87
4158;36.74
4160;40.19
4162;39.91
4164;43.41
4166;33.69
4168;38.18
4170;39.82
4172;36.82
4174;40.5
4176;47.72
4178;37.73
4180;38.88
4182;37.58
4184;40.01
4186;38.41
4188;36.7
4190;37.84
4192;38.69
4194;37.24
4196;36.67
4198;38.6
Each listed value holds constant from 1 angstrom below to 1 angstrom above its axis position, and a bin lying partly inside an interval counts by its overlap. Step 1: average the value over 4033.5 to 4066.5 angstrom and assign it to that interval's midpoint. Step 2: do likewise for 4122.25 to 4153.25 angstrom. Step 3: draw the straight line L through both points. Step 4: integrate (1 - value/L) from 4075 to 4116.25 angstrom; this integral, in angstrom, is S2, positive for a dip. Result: -3.65 angstrom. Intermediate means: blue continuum 43.4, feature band 46.9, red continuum 42.8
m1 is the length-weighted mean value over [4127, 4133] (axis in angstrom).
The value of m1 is 45.1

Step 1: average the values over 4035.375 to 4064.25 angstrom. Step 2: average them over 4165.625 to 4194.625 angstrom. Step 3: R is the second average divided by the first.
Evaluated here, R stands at 0.90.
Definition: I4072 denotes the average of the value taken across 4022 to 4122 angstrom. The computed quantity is 44.8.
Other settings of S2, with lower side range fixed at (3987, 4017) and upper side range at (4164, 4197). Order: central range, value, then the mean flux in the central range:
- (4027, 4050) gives 0.5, 43.1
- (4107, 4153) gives -2.9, 43.2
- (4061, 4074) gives -0.3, 44.1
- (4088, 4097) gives -1.5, 49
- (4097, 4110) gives -1.9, 47.8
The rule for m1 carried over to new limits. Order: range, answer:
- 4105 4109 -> 44.5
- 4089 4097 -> 49.4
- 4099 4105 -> 49.2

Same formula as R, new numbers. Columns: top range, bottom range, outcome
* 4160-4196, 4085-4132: 0.85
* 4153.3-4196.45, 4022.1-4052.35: 0.90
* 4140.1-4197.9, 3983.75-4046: 0.89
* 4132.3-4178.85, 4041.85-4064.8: 0.94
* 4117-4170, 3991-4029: 0.93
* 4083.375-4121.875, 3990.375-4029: 1.04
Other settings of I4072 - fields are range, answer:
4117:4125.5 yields 41.1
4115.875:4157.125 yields 42.5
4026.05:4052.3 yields 43.2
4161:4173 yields 38.6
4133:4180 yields 40.8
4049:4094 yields 45.1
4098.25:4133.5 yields 44.8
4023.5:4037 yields 43.3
